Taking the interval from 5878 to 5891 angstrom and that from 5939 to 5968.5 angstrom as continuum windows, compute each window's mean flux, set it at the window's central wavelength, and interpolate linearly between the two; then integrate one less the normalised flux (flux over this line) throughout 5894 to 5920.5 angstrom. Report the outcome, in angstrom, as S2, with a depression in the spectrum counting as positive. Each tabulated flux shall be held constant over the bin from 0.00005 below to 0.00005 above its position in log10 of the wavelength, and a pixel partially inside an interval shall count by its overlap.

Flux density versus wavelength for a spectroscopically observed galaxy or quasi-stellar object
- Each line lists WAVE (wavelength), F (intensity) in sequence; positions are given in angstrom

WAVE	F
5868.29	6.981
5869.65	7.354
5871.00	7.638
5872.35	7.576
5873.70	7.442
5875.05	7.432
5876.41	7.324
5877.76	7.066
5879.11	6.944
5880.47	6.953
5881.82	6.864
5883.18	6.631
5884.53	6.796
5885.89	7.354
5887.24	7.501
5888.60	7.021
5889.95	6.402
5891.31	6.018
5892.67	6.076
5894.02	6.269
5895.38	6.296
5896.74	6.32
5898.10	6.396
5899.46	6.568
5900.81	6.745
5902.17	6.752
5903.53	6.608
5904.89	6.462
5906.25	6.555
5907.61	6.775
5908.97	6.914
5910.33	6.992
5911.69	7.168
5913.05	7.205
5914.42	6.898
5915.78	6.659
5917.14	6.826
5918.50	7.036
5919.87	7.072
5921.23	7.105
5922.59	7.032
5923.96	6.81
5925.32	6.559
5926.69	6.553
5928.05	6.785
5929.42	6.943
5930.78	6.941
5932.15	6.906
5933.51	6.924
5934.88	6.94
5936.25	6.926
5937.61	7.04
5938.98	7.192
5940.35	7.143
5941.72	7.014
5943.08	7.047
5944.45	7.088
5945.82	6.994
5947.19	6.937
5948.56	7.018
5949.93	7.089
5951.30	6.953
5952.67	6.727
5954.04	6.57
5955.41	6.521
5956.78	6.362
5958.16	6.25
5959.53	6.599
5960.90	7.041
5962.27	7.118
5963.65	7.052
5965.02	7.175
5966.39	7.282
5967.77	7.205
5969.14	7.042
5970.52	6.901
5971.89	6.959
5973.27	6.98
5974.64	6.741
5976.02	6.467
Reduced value 0.70 angstrom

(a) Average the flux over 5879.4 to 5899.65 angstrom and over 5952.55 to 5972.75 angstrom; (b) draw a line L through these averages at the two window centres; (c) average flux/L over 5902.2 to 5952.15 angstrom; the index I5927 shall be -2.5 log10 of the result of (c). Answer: -0.03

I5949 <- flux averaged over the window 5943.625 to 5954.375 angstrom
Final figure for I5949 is 6.93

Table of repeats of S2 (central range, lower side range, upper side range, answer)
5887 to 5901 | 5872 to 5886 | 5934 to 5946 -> 1.2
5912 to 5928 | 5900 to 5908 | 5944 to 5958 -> -0.5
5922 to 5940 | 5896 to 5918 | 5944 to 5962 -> -0.3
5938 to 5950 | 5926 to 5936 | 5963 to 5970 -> -0.2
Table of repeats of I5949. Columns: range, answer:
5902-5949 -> 6.91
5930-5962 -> 6.88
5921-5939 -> 6.89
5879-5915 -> 6.72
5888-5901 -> 6.4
